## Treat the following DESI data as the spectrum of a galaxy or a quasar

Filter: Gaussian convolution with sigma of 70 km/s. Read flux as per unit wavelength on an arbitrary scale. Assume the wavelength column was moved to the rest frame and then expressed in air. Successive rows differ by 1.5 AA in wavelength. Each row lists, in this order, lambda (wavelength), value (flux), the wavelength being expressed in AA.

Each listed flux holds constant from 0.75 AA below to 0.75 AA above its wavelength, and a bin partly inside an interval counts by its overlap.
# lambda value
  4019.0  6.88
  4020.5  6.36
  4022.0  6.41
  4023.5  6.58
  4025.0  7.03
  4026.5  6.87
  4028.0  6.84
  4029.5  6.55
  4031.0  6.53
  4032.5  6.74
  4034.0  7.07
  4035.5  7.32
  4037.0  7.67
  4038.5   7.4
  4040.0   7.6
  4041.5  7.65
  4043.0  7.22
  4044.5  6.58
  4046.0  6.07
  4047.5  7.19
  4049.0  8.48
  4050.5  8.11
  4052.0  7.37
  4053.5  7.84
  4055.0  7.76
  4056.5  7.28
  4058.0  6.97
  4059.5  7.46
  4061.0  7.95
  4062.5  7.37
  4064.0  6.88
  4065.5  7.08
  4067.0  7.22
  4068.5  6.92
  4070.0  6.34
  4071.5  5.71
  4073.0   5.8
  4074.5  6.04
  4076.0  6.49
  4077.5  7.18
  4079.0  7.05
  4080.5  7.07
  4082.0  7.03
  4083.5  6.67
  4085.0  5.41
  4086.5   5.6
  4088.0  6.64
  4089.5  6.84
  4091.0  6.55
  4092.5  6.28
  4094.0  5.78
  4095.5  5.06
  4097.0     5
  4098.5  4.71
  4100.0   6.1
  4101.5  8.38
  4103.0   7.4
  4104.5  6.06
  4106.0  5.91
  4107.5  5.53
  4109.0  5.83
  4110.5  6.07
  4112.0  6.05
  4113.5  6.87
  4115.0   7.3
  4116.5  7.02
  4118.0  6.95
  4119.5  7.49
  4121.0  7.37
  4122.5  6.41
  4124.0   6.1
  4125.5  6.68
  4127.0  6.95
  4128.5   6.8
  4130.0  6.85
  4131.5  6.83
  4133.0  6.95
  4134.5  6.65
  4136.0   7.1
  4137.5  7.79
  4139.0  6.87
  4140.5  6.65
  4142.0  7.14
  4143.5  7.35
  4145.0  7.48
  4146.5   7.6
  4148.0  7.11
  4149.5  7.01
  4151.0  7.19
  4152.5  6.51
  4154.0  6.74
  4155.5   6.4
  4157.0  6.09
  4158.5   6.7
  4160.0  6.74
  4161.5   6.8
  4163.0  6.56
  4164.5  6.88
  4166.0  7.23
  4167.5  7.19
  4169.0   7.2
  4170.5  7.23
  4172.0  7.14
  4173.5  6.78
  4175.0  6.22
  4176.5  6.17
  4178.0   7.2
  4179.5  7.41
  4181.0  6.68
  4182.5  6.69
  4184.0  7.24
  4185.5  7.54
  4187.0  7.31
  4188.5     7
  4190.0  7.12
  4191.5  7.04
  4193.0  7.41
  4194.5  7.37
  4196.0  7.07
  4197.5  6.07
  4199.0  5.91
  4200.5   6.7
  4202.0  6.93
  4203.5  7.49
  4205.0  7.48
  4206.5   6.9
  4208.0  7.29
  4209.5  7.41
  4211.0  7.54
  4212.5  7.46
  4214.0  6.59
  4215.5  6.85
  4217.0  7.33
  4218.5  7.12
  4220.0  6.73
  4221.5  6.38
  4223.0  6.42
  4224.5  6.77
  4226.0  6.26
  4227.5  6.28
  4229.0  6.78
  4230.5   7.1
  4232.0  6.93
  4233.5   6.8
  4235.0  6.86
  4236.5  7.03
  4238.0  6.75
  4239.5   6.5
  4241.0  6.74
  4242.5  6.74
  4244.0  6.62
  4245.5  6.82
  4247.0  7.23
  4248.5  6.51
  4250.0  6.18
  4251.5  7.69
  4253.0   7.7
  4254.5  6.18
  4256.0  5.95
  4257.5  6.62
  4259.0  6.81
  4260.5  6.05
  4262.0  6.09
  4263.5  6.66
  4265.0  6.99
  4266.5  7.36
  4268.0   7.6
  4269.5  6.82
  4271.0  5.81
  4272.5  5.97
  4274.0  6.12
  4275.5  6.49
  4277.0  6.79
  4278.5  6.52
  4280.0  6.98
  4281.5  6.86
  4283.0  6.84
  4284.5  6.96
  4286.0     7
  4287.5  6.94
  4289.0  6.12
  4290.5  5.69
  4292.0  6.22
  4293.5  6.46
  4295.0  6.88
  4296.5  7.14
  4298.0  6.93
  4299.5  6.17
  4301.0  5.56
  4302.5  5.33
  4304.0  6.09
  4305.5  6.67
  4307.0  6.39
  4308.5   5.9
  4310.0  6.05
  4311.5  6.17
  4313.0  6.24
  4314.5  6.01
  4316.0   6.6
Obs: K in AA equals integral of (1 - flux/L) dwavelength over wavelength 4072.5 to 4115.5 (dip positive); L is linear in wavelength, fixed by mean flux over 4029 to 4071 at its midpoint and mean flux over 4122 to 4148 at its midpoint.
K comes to 4.8 AA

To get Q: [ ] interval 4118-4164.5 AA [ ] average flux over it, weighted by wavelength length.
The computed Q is 6.9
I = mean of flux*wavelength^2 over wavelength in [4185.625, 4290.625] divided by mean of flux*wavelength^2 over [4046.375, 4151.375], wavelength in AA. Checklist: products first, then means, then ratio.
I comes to 1.07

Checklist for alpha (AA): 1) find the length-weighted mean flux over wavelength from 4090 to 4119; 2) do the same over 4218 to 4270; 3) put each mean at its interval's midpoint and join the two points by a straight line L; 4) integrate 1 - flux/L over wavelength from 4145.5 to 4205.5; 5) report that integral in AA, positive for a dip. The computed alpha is -3.9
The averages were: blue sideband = 6.27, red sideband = 6.74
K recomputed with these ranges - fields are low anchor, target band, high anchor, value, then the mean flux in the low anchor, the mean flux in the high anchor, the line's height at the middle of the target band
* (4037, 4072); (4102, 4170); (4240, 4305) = 1.83 AA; 7.26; 6.59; 7.01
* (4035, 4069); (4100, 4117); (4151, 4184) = 1.29 AA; 7.37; 6.81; 7.09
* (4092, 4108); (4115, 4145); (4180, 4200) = -2.99 AA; 6.02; 6.96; 6.34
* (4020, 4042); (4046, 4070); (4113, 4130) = -1.48 AA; 6.97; 6.9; 6.95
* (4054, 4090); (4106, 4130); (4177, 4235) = 0.82 AA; 6.79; 6.96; 6.85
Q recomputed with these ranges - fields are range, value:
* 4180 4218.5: 7.06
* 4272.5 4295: 6.56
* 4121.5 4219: 6.96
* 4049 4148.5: 6.76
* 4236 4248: 6.79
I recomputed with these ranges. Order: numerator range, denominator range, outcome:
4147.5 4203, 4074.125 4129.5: 1.10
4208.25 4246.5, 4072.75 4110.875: 1.17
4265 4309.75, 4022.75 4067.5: 1.01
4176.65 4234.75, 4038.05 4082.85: 1.05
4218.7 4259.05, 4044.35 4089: 1.06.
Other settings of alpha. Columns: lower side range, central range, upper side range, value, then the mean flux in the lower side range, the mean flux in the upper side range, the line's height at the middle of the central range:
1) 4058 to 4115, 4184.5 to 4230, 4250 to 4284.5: -2.4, 6.46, 6.67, 6.6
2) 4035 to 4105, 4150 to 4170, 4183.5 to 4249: 0.3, 6.82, 6.92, 6.88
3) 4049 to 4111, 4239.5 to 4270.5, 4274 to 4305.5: -1.1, 6.63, 6.49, 6.52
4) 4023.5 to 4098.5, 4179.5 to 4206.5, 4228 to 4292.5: -1.1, 6.82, 6.68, 6.73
